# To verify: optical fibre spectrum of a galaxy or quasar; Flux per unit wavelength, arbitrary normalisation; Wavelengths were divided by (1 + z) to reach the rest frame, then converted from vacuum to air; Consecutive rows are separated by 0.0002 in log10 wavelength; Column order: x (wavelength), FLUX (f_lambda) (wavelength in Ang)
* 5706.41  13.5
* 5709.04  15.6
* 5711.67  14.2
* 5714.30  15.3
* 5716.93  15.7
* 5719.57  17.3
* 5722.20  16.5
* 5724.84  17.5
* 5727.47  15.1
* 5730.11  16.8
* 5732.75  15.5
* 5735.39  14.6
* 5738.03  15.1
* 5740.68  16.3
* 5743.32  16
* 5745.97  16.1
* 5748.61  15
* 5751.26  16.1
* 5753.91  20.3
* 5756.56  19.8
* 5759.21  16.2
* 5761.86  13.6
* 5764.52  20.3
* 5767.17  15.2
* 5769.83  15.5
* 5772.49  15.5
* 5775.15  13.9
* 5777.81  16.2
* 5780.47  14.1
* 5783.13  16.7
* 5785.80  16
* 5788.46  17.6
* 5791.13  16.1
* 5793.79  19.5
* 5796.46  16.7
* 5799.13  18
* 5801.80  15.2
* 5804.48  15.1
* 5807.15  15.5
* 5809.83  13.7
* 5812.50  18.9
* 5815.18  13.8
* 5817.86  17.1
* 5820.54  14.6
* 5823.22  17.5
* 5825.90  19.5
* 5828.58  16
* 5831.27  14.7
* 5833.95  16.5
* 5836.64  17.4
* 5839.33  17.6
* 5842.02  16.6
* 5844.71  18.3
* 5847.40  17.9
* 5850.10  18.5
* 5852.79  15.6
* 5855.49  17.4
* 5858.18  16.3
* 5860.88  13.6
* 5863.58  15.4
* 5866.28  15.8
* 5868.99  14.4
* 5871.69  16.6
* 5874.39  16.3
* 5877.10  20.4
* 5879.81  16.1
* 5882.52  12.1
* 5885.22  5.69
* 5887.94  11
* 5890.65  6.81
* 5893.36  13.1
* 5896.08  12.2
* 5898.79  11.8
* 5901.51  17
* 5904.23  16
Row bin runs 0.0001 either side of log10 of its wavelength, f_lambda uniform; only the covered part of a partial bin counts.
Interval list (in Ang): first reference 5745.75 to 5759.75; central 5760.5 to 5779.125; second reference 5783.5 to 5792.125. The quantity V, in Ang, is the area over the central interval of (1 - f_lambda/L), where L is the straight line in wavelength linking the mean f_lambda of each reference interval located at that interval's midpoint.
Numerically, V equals 1.4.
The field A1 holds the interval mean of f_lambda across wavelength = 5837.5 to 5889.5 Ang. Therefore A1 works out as 15.5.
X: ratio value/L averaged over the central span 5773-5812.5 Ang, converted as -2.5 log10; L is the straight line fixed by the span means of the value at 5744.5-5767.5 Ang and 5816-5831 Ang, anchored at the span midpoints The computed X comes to 0.05 mag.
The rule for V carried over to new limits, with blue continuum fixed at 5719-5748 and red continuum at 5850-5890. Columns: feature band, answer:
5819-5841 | -2.3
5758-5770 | -0.4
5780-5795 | -1.2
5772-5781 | 0.4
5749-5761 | -1.4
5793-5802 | -1.2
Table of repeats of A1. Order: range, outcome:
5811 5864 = 16.7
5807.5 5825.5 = 16.1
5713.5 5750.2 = 15.9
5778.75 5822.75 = 16.2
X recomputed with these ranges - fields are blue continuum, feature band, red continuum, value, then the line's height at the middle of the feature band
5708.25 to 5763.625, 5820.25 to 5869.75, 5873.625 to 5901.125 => -0.21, 13.6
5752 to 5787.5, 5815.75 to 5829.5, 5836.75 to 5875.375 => -0.02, 16.5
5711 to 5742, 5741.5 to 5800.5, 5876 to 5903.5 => -0.11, 15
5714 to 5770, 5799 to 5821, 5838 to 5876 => 0.05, 16.4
